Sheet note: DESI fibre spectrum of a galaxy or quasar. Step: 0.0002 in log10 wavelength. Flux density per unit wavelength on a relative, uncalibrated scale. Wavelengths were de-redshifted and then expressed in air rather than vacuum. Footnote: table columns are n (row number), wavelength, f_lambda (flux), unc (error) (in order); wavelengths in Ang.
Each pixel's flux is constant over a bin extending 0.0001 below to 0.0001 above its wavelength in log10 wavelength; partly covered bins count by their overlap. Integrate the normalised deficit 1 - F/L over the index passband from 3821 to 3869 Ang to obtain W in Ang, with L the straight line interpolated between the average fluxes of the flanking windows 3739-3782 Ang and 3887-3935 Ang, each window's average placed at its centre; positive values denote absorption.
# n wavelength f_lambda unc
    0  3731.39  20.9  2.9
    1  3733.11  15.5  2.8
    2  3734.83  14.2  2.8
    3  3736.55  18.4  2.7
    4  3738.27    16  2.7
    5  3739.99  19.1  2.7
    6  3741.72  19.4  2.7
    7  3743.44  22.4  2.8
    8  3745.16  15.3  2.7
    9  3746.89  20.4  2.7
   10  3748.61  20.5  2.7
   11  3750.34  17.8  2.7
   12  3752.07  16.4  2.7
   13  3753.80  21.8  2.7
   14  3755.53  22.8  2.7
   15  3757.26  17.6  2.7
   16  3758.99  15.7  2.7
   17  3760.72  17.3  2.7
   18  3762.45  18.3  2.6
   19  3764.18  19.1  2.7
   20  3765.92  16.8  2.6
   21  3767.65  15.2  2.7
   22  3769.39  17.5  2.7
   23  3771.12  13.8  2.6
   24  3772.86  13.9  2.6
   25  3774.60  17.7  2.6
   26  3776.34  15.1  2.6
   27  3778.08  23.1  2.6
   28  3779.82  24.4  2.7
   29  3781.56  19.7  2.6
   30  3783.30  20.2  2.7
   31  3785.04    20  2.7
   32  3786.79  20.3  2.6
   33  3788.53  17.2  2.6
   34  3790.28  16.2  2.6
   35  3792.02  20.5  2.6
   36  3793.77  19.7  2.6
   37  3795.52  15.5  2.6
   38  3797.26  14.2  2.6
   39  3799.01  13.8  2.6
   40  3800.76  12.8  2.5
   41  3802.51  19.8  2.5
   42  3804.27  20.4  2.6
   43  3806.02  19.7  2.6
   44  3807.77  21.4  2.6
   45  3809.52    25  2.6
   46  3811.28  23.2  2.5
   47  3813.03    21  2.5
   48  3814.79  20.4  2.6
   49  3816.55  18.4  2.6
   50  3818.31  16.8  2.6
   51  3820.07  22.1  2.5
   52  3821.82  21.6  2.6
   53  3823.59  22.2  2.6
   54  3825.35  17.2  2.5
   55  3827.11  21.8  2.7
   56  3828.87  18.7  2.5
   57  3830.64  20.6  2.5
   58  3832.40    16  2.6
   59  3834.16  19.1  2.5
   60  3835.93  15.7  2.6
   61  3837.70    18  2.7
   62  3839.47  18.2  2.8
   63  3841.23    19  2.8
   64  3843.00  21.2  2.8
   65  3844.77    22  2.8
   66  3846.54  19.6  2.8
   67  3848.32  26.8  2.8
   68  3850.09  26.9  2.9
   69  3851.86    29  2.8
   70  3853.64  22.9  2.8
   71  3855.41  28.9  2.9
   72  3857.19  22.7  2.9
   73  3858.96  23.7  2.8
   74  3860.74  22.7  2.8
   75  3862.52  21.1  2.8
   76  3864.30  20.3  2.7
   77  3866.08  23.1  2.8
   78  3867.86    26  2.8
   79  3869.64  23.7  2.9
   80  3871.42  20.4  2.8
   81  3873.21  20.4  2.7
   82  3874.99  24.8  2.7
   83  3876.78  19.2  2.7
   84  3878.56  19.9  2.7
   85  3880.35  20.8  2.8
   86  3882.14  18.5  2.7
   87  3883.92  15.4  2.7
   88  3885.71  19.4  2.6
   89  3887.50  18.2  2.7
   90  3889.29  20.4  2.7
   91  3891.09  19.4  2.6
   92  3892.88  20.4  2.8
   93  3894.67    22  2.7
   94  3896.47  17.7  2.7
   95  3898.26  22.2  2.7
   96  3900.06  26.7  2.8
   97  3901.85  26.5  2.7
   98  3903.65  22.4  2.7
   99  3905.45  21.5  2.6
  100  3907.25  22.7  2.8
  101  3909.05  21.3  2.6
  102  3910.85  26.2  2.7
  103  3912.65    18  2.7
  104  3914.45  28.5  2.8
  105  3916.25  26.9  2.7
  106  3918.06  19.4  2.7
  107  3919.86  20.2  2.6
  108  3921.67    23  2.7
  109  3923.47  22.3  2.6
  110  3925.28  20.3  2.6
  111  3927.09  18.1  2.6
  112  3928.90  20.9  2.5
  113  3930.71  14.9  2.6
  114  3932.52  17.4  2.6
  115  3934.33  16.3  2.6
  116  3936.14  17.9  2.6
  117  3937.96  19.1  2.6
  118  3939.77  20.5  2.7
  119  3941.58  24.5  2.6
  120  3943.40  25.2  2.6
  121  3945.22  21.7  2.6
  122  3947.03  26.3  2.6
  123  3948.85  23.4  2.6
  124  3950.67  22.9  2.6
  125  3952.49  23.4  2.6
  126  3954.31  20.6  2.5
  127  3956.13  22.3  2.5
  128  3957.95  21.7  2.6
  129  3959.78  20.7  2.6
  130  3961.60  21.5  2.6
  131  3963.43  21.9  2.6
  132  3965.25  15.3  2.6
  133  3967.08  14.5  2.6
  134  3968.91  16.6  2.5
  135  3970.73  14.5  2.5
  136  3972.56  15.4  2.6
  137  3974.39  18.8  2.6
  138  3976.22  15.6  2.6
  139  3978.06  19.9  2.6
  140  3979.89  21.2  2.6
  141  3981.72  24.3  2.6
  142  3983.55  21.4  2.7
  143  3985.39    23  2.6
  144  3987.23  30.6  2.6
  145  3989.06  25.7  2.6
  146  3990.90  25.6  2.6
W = -3.90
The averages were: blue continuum 18.4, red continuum 21.3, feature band 21.7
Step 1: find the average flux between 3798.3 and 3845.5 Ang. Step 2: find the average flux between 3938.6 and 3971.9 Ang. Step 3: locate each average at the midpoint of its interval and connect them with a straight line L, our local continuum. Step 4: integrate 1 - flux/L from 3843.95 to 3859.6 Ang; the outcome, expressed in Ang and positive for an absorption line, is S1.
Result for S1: -3.9 Ang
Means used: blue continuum 19.5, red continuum 20.9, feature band 24.8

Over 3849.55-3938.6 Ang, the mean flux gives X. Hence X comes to 21.6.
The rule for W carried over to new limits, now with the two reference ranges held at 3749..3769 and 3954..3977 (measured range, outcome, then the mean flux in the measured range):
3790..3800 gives 0.8 Ang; 16.6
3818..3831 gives -1.5 Ang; 20.2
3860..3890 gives -4.2 Ang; 20.8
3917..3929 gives -1.5 Ang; 20.7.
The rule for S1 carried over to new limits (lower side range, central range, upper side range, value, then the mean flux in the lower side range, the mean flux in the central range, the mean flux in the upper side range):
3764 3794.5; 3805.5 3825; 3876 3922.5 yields -1.76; 18.3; 21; 21.4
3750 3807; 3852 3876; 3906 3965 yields -4.09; 18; 23.3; 21.5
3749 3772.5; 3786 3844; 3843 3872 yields 5.51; 17.7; 19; 23.7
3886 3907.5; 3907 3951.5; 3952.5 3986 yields -1.87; 21.6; 21.5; 19.5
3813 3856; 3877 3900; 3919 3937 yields 0.11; 20.9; 19.8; 19.1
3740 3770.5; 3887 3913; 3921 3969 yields -2.32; 18.5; 21.8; 20.5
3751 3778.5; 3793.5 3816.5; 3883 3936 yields -0.56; 17.5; 19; 20.9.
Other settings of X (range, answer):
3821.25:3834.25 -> 19.6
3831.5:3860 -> 21.9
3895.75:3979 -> 20.8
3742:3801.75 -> 18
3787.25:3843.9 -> 19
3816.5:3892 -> 21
